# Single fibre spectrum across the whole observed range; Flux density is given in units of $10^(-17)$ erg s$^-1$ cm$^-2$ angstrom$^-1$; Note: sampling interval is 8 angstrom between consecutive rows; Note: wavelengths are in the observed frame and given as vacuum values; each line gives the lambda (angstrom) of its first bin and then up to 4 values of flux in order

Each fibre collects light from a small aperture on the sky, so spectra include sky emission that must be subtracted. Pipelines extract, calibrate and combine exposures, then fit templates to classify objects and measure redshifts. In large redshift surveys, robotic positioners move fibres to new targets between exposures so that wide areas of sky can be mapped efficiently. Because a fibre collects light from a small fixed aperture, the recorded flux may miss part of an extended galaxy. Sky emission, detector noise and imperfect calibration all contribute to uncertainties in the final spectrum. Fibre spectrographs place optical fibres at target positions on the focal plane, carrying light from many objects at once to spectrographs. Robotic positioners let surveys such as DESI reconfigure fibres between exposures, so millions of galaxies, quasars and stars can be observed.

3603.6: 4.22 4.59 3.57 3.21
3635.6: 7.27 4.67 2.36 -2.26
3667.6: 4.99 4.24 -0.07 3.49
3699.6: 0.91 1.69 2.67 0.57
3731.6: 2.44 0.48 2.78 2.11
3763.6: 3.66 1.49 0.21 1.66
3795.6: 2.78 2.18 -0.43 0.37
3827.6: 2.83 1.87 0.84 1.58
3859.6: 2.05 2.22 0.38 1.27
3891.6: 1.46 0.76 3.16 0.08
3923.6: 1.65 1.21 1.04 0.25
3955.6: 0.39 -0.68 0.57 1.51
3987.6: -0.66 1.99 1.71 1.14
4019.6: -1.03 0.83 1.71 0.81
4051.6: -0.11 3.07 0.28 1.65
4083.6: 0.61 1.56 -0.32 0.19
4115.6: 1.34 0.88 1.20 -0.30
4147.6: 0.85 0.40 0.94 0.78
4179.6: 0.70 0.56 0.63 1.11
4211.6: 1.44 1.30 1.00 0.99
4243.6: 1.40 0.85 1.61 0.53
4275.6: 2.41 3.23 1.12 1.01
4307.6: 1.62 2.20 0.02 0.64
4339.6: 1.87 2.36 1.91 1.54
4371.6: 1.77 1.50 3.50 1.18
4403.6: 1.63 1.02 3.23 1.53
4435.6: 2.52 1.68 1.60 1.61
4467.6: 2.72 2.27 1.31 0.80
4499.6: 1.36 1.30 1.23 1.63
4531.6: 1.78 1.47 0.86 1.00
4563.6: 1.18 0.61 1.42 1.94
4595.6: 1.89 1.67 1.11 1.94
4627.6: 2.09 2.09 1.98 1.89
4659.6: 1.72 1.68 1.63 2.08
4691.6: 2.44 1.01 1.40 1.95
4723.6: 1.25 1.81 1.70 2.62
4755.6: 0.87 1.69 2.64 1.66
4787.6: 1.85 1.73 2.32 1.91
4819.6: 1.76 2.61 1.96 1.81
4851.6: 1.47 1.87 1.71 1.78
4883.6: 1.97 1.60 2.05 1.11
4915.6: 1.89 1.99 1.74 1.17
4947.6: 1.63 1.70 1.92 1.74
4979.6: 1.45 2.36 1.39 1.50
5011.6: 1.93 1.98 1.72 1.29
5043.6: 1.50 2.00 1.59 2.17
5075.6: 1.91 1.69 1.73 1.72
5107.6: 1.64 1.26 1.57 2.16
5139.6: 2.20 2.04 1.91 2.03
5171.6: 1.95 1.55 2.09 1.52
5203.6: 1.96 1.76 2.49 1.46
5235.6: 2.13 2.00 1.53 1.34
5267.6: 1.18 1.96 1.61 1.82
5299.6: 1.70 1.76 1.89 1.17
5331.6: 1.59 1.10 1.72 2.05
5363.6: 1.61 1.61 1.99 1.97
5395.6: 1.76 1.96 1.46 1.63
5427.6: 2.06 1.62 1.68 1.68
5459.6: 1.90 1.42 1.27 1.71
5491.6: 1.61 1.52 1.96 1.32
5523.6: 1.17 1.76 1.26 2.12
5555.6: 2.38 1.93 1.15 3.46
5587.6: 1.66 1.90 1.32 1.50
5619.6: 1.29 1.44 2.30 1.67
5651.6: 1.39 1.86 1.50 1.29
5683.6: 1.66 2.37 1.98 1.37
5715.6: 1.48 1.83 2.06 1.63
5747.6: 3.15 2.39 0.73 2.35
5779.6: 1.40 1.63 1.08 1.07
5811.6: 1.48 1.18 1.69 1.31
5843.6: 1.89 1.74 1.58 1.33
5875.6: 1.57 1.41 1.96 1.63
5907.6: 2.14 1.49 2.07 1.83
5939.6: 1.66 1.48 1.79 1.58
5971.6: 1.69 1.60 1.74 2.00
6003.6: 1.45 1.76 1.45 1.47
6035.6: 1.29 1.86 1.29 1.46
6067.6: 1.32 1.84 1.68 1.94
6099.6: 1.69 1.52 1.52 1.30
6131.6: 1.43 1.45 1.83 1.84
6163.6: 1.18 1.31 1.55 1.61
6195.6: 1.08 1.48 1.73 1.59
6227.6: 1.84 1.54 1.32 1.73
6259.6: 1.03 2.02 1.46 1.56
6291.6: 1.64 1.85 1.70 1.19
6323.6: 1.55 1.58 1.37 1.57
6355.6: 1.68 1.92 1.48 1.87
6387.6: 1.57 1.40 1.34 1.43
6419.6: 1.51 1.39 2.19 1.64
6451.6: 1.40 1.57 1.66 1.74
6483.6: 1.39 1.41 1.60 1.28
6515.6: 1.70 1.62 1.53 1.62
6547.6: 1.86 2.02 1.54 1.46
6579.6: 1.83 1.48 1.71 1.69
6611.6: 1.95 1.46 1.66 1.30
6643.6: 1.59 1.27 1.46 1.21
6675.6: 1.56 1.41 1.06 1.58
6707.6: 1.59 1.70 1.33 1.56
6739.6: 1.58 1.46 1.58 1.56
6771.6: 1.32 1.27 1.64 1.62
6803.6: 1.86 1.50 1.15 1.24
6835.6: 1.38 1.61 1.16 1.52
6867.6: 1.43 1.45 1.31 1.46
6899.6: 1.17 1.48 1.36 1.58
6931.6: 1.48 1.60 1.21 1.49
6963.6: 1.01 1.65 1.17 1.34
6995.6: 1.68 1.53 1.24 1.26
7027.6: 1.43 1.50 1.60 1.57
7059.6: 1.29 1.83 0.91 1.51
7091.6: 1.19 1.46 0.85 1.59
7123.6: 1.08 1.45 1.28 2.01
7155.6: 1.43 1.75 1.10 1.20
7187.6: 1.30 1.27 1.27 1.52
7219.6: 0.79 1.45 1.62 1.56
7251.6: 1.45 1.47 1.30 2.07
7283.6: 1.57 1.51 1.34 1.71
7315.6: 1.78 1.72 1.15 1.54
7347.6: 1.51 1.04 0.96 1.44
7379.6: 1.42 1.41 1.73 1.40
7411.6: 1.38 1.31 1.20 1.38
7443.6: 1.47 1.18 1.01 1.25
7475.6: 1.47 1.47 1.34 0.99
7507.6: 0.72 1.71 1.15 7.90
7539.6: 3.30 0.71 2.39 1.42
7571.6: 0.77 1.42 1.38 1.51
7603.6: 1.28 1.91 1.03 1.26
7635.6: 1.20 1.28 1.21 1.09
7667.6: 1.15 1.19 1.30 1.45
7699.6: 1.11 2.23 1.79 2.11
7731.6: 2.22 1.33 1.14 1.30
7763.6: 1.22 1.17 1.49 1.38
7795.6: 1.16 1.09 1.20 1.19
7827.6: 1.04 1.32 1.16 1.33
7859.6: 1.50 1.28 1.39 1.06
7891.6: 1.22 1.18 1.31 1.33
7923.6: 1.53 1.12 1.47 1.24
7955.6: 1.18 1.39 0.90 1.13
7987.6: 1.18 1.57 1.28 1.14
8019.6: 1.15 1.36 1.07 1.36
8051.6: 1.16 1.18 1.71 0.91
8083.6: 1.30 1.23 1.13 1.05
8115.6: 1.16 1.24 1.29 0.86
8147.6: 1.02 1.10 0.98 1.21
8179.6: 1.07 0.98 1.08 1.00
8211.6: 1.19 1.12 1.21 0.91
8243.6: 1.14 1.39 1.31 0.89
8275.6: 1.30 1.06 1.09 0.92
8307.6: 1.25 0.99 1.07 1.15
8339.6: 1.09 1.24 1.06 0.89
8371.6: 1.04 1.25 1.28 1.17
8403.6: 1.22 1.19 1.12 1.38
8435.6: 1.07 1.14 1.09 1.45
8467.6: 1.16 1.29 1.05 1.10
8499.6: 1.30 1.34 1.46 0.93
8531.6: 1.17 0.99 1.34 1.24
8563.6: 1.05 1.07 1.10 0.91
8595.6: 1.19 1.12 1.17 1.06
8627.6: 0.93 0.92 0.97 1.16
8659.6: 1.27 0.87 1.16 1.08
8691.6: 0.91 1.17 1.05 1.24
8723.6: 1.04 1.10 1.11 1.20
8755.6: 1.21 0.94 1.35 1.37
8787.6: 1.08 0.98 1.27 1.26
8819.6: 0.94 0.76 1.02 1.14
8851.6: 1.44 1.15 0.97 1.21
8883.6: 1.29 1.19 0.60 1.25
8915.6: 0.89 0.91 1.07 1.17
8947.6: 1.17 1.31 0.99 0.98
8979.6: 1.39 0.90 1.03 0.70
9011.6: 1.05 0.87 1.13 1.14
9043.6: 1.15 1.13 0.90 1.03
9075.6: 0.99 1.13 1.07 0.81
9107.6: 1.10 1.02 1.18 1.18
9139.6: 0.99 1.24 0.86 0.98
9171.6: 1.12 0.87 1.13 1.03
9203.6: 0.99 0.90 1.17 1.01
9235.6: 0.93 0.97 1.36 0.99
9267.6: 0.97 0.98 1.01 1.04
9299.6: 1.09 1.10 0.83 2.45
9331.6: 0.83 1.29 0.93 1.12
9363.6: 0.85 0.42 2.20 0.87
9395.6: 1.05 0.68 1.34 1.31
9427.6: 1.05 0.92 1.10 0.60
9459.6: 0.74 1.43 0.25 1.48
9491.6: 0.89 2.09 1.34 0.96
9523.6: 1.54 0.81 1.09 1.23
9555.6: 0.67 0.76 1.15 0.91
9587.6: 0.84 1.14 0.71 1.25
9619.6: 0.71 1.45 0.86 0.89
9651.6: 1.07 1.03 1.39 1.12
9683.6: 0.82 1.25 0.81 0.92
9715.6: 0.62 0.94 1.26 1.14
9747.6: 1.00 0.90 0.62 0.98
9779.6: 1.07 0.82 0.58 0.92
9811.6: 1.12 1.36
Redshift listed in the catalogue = 0.15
